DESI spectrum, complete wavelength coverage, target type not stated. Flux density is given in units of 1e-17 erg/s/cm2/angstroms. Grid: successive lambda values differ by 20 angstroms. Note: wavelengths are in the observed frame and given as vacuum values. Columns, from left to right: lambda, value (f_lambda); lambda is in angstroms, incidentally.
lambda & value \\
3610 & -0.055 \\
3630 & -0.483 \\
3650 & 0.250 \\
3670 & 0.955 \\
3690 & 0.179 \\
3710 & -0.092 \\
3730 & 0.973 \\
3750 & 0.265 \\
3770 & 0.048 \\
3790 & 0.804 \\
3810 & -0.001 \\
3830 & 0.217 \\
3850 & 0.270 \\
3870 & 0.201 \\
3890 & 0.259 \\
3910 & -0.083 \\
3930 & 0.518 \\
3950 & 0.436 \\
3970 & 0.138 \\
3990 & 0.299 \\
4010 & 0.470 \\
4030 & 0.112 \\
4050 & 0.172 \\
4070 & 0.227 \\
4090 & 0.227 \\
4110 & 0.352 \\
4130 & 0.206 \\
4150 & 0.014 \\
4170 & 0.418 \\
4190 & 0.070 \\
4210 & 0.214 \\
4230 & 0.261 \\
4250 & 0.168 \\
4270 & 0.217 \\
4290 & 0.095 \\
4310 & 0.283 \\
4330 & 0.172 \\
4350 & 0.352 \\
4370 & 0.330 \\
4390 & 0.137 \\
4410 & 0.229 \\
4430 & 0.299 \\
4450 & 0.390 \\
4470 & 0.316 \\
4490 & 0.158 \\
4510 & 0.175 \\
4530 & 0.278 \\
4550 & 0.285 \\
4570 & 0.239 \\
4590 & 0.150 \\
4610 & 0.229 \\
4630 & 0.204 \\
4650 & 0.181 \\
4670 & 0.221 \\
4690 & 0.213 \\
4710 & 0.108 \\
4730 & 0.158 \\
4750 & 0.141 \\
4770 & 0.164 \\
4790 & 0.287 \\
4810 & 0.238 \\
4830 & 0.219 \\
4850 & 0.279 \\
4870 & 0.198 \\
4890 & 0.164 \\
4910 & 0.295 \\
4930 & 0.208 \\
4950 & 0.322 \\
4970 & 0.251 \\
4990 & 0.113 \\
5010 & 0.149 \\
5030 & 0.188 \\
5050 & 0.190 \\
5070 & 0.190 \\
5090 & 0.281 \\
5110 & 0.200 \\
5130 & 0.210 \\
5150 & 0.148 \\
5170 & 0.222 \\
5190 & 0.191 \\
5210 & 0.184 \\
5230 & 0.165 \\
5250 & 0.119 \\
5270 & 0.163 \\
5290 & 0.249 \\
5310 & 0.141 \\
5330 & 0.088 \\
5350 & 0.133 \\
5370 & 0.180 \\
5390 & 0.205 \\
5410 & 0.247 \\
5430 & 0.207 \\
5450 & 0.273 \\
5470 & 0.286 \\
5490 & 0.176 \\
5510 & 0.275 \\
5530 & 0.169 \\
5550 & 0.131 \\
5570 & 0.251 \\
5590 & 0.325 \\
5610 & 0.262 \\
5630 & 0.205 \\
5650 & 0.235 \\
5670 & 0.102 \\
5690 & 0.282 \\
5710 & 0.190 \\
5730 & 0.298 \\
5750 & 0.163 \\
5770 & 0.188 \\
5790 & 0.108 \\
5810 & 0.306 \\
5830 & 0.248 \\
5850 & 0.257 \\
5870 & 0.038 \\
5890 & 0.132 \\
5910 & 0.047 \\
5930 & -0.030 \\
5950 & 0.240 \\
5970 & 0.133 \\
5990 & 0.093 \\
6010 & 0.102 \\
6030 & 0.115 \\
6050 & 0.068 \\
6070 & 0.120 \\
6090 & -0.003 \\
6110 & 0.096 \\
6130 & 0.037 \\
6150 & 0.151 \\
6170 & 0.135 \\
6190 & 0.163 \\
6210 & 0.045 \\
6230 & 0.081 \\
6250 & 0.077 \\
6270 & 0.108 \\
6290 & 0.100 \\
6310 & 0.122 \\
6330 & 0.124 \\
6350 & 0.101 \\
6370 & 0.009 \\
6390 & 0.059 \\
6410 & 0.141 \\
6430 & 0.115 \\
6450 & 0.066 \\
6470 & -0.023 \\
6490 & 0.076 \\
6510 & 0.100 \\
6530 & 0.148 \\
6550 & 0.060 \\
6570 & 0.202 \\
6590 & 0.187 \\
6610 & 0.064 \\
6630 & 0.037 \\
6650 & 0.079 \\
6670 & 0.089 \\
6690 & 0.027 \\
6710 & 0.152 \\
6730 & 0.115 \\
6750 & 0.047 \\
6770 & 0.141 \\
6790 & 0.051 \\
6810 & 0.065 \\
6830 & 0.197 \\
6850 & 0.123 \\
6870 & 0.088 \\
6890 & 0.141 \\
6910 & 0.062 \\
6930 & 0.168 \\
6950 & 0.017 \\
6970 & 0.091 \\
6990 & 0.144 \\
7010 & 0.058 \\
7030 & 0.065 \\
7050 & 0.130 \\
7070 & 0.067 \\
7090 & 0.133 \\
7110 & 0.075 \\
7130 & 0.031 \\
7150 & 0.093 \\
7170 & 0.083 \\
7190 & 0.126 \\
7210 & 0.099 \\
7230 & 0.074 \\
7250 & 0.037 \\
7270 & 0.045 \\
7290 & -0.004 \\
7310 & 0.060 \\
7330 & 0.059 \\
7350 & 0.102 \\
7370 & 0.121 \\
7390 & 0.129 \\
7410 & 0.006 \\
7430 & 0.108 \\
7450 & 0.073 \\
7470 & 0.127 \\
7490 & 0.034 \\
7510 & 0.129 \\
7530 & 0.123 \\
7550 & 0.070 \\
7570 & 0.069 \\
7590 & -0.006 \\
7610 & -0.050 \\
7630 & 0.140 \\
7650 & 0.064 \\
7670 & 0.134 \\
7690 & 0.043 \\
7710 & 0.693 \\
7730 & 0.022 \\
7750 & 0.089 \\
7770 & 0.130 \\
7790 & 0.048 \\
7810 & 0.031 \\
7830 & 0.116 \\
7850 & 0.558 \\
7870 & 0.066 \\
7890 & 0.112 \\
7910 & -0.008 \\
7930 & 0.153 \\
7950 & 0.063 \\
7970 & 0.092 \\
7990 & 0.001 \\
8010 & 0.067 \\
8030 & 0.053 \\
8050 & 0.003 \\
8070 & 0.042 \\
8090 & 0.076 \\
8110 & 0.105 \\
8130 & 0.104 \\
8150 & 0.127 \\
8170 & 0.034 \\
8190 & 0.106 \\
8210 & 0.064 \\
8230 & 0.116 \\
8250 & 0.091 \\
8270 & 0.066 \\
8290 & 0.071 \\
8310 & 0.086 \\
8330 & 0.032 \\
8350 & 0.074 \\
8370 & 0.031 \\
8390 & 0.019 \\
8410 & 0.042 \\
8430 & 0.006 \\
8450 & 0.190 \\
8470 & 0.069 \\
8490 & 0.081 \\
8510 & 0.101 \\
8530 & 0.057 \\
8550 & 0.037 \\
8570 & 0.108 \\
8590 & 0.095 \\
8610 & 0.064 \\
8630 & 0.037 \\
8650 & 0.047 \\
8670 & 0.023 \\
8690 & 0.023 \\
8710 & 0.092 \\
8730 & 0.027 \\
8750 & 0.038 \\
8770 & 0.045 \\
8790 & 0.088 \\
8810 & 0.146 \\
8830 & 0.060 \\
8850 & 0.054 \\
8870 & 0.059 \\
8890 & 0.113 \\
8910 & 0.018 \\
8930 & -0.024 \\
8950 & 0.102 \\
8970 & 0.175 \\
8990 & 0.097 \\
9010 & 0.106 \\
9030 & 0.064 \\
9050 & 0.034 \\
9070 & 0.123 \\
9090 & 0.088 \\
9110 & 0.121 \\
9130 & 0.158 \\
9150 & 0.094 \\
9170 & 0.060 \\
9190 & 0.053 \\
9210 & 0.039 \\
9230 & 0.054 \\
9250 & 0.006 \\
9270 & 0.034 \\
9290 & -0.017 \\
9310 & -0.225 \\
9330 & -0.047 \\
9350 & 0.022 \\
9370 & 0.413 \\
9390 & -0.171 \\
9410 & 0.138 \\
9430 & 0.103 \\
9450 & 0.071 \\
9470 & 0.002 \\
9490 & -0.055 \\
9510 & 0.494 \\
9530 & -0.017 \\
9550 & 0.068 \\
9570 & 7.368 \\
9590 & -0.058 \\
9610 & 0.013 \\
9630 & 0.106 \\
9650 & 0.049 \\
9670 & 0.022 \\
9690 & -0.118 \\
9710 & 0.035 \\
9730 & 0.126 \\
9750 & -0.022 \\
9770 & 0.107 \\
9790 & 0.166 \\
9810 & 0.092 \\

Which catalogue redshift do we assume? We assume 1.104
